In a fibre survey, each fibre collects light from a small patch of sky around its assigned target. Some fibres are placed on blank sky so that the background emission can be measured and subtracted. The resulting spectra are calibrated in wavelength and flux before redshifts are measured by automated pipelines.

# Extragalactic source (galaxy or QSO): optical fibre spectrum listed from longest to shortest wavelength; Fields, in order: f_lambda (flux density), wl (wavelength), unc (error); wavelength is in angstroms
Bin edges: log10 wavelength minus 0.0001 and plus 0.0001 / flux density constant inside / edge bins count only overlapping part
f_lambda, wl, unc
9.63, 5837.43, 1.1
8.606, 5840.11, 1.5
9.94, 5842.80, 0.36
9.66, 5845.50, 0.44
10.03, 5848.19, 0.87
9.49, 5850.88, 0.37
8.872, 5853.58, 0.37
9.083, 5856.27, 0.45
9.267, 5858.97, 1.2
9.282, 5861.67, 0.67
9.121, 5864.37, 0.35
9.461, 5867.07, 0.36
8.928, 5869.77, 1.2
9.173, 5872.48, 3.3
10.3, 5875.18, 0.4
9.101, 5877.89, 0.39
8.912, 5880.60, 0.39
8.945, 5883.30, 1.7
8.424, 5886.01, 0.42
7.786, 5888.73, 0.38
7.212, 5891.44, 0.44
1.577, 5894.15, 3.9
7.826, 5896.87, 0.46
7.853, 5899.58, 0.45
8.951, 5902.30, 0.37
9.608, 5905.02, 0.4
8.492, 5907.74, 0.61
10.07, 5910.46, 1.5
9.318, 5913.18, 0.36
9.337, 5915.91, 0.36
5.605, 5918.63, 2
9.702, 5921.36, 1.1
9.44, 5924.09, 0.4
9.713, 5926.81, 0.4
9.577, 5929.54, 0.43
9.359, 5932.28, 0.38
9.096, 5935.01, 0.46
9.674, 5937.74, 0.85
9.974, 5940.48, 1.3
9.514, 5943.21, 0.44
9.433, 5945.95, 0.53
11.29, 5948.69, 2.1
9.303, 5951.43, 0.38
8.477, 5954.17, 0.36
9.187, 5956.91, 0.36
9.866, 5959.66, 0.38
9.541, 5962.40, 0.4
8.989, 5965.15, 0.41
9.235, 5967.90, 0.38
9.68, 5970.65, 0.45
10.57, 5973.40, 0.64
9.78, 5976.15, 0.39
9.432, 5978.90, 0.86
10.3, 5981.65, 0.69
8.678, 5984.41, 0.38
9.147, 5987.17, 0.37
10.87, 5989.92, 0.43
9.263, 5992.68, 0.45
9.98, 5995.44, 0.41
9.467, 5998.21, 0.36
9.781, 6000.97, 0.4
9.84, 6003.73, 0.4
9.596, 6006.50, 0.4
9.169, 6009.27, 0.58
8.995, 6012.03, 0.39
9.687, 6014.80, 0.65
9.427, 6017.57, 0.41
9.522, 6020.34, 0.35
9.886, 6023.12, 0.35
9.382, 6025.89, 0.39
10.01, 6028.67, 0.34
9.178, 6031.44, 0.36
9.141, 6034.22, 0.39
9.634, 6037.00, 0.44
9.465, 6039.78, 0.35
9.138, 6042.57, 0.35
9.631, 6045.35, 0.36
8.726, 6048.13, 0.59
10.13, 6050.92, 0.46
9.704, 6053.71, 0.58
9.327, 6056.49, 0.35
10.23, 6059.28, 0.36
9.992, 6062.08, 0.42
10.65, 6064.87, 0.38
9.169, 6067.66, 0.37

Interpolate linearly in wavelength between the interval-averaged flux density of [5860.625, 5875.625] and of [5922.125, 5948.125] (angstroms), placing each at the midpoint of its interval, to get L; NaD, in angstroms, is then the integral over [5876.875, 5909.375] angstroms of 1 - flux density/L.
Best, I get 5.3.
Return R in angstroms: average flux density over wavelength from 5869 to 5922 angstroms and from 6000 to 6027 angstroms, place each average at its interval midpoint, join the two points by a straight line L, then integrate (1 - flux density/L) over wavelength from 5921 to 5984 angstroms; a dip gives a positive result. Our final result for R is -4.9 angstroms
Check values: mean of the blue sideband 8.33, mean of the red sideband 9.53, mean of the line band 9.6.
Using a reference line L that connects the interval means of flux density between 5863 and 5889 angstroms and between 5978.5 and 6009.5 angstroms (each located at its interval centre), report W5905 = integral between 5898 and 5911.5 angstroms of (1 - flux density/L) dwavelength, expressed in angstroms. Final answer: 0.4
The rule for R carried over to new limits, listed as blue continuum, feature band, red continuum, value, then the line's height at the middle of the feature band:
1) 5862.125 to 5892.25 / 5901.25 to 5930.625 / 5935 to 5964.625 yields 0.6 angstroms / 9.26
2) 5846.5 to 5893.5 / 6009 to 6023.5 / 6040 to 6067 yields 0.2 angstroms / 9.54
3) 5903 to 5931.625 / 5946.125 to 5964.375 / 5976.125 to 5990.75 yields -0.3 angstroms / 9.41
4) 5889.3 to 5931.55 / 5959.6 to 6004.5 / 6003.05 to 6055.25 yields -3.3 angstroms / 9.01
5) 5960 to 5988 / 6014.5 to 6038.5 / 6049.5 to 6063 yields 0.5 angstroms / 9.75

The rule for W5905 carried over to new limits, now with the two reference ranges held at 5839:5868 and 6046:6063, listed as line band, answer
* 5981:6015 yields 0.0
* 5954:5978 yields 0.0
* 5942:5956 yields -0.1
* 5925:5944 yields -0.2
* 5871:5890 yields 0.9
